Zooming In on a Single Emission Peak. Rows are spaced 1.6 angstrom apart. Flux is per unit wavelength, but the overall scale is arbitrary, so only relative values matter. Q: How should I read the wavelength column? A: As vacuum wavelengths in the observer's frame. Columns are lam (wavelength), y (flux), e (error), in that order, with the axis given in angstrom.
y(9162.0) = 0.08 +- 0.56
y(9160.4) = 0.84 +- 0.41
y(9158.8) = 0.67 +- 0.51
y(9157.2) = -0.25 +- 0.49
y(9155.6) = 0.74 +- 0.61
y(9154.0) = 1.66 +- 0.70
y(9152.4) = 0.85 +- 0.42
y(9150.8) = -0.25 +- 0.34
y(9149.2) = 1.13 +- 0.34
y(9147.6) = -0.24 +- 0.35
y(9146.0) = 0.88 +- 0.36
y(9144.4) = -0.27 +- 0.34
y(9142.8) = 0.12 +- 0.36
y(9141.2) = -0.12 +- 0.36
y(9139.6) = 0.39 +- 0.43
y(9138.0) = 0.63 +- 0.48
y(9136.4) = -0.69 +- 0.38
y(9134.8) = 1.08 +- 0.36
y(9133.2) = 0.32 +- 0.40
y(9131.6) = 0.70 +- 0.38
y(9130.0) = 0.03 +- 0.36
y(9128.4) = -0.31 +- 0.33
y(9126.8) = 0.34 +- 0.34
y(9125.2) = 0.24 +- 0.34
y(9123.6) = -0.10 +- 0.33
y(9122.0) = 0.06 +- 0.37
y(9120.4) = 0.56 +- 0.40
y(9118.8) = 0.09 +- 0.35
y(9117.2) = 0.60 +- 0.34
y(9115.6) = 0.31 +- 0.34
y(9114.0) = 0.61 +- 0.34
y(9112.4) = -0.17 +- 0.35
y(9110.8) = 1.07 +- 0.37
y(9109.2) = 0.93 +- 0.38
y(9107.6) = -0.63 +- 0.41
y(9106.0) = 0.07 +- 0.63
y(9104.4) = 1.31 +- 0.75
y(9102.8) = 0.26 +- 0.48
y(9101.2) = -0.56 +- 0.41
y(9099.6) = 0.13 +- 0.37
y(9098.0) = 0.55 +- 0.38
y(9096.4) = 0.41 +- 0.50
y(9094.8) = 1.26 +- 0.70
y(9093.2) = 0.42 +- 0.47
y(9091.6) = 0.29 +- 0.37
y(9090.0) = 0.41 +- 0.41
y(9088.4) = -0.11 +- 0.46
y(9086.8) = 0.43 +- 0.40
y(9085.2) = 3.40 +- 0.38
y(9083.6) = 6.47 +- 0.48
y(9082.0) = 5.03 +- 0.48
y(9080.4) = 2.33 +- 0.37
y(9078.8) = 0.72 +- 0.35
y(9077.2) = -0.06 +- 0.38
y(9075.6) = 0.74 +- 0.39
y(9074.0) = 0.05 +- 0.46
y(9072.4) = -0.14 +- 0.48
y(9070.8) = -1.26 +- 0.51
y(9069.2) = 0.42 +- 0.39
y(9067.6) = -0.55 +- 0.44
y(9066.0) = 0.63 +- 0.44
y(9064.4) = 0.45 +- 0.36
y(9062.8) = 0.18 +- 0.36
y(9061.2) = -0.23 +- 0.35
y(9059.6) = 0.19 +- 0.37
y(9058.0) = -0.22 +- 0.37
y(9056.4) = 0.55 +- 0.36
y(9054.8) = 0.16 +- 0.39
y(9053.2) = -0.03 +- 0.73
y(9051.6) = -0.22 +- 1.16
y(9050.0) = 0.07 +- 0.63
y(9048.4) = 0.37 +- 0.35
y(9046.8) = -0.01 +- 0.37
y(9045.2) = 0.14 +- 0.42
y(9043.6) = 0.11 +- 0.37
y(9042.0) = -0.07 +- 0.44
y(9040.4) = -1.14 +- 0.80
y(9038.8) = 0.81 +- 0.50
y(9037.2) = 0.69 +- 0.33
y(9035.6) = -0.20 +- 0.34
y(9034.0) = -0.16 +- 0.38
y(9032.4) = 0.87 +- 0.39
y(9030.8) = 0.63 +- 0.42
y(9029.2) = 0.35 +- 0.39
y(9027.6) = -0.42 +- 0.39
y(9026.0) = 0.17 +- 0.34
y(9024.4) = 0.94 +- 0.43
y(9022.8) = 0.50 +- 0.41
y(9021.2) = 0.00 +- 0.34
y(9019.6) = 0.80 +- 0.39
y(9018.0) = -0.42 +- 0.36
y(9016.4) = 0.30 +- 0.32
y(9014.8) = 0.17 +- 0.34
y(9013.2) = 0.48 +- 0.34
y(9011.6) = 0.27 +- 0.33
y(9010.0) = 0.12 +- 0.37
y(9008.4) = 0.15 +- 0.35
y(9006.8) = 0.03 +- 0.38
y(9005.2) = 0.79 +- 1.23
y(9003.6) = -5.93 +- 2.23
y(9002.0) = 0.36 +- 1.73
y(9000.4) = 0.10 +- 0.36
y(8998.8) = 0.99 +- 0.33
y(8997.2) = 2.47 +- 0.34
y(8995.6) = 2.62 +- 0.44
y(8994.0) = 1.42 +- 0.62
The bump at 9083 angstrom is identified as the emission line [O III] 5007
